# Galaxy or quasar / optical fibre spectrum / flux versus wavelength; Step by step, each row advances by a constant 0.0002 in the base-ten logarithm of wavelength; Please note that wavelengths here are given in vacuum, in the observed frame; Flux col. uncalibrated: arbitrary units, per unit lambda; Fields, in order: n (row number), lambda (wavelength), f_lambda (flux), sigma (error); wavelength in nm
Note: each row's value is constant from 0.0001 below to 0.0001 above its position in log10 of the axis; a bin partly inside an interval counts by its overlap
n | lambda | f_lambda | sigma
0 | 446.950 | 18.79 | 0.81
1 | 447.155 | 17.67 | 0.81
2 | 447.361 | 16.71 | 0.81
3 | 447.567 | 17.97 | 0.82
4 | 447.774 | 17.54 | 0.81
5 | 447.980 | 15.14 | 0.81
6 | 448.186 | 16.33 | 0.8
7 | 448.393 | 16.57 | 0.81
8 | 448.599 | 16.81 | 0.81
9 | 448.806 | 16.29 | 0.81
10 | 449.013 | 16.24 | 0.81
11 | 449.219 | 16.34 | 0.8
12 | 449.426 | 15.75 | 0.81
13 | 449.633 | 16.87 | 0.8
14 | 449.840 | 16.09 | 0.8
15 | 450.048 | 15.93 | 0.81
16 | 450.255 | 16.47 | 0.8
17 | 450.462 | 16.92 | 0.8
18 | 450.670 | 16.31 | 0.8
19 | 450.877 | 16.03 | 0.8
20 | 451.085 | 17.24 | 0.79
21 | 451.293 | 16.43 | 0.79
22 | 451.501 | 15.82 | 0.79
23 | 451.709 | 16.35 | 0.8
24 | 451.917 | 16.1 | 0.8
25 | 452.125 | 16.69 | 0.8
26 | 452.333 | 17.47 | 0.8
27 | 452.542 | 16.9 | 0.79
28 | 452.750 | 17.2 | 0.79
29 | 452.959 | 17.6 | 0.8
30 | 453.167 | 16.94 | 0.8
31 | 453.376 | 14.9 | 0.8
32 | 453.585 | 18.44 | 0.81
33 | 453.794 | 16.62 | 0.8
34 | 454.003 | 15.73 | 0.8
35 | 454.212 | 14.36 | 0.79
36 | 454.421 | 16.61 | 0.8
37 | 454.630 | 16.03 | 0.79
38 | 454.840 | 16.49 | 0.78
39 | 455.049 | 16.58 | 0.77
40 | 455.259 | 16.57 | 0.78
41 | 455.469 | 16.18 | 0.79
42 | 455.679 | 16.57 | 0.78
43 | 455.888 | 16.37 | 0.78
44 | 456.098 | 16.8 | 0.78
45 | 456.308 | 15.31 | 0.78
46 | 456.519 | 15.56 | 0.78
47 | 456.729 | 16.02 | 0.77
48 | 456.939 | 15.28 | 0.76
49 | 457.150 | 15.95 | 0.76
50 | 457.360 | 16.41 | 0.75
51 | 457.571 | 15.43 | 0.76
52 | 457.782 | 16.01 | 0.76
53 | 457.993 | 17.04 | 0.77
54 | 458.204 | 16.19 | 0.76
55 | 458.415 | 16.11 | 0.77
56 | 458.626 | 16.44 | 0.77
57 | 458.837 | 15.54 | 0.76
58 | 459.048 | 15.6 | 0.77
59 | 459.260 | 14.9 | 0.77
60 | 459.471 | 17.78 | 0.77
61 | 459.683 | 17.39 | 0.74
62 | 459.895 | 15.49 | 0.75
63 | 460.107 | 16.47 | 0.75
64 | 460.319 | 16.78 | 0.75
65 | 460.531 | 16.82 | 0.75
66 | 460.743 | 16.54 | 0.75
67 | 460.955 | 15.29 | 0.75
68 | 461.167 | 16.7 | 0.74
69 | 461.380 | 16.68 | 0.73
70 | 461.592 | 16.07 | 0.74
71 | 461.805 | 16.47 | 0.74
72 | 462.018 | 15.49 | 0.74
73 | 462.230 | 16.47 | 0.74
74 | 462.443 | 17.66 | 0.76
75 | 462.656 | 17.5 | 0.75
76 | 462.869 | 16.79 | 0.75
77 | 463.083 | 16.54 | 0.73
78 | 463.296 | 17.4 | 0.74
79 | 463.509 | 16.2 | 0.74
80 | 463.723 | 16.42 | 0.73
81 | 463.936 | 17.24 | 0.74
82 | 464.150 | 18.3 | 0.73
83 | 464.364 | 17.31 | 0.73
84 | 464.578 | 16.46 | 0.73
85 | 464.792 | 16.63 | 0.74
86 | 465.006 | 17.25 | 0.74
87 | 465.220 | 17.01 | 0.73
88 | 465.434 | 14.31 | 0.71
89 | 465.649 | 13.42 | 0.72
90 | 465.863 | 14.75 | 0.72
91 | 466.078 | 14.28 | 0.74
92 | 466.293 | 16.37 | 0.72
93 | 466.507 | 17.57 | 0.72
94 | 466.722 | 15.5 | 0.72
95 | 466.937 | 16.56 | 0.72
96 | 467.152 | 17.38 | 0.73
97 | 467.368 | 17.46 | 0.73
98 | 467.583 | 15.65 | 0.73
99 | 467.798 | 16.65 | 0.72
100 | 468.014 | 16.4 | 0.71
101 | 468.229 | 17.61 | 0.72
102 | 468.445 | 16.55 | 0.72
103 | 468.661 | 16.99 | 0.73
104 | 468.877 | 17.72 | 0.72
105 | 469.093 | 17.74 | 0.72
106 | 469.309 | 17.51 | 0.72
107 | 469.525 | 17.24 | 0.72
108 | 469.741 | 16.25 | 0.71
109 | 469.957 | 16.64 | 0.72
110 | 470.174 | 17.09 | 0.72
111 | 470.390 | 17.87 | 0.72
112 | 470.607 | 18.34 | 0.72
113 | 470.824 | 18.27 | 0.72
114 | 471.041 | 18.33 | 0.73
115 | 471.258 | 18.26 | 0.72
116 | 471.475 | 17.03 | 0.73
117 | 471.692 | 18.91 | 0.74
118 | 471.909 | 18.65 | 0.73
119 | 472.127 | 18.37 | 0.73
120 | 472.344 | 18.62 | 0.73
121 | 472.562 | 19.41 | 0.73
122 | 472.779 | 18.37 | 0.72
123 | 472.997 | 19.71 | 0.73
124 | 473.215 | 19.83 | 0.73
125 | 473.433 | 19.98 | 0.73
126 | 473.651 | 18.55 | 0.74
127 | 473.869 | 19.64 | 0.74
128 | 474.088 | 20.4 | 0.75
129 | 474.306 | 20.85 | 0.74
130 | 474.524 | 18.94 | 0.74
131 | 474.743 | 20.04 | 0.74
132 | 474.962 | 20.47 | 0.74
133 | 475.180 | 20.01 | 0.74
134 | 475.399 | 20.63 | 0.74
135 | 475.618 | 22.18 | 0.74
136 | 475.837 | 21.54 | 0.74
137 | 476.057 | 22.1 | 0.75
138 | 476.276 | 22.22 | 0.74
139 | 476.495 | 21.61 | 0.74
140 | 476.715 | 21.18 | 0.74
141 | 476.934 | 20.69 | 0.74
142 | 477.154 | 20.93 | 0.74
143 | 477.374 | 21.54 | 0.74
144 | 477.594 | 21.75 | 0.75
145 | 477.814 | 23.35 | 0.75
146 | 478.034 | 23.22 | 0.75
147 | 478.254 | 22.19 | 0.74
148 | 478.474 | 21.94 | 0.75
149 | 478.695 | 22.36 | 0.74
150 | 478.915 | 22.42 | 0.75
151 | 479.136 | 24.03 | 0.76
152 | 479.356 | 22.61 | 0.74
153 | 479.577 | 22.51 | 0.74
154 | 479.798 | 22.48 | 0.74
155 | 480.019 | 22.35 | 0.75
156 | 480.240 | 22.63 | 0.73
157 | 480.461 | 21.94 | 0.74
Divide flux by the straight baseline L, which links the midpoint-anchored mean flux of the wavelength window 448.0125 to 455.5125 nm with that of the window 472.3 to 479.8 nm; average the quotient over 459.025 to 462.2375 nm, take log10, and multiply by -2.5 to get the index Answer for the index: 0.11 mag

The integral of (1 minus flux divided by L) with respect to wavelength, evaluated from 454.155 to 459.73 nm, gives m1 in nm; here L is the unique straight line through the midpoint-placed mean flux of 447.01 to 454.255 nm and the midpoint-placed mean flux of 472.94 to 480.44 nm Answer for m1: 0.50 nm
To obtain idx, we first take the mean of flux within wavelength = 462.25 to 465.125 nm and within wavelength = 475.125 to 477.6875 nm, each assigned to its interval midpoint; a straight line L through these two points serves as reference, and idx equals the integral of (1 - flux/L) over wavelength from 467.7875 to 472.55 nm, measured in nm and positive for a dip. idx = 0.397 nm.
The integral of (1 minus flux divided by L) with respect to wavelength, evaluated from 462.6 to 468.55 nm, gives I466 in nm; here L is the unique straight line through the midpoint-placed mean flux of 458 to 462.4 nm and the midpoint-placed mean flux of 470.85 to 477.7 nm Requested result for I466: 0.41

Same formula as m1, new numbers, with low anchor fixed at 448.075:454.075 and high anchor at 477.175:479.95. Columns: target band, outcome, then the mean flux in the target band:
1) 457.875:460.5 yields 0.28 nm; 16.3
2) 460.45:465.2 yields 0.58 nm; 16.7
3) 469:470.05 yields 0.18 nm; 17.1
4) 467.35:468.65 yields 0.23 nm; 16.7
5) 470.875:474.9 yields 0.41 nm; 19.1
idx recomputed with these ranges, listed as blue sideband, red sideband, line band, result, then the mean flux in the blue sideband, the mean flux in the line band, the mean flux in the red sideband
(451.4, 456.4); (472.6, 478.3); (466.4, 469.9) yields 0.437 nm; 16.4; 16.9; 20.8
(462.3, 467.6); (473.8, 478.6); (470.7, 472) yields 0.065 nm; 16.5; 18.2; 21.3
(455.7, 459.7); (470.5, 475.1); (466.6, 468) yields 0.114 nm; 16.1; 16.5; 19.1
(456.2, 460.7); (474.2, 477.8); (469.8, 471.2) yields 0.131 nm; 16.1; 17.7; 21.1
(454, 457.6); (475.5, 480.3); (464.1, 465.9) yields 0.235 nm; 16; 16.1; 22.2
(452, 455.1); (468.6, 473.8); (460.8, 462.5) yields 0.097 nm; 16.6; 16.3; 18.2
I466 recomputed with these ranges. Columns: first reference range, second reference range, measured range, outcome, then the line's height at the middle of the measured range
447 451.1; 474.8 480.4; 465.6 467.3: 0.34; 19.8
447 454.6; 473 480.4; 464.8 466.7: 0.36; 19.4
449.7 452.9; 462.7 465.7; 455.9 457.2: 0.06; 16.6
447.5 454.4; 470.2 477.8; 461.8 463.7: 0.16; 18.2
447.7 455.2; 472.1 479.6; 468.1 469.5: 0.17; 19.7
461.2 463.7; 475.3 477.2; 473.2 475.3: 0.09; 20.8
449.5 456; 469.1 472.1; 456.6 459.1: 0.12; 16.8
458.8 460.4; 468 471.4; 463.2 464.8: -0.02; 16.8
